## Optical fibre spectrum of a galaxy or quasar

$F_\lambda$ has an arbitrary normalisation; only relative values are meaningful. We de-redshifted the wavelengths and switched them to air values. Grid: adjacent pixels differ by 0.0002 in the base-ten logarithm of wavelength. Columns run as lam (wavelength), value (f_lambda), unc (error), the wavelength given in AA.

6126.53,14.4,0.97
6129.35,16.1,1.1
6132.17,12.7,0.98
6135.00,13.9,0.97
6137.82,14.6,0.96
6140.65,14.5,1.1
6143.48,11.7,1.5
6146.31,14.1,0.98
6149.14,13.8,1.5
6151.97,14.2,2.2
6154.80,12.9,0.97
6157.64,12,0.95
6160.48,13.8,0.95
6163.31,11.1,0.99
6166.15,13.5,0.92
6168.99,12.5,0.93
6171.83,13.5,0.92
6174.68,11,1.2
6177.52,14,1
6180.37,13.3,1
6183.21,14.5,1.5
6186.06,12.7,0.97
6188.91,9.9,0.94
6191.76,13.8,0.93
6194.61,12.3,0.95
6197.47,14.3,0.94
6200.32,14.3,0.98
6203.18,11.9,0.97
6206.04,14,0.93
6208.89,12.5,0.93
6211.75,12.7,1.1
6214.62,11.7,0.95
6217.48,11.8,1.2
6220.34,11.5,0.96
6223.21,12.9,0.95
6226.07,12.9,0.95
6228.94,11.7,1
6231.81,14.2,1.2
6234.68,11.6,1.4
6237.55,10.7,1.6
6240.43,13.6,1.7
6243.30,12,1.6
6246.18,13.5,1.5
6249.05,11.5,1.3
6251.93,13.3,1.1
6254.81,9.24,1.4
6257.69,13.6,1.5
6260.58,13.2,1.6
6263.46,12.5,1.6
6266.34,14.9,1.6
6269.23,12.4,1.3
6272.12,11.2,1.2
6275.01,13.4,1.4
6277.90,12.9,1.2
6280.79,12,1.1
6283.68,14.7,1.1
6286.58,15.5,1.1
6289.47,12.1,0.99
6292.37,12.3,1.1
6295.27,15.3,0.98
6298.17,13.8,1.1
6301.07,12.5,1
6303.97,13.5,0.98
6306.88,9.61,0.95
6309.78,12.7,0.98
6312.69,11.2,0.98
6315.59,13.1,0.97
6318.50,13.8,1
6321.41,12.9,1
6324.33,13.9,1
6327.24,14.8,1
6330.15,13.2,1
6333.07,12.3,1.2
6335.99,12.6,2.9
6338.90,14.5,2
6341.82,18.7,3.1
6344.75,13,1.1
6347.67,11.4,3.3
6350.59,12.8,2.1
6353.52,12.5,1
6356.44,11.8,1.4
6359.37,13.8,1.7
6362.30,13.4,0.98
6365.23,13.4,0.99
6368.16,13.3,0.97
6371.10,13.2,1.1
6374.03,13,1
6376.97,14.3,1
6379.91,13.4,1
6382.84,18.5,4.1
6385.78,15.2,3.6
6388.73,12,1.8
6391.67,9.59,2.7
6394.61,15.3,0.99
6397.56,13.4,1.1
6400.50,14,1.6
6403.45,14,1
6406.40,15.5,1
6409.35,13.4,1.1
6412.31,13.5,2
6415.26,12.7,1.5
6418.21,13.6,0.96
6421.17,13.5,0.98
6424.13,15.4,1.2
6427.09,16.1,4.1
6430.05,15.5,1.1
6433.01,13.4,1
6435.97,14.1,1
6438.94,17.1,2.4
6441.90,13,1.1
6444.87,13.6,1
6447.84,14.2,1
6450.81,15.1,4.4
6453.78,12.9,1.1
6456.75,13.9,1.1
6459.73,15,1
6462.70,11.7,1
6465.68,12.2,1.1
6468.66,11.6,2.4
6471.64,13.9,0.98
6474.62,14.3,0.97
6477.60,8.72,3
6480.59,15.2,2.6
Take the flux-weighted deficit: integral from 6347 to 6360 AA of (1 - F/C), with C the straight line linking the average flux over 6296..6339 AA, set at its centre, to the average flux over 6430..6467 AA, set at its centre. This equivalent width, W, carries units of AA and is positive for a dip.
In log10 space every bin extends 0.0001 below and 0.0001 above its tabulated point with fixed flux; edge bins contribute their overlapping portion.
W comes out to 0.77 AA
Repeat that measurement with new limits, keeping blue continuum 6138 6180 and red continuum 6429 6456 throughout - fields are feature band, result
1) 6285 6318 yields 1.90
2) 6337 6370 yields 1.00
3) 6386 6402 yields 1.19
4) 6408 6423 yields 0.84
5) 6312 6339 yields 1.13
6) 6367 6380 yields 0.51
